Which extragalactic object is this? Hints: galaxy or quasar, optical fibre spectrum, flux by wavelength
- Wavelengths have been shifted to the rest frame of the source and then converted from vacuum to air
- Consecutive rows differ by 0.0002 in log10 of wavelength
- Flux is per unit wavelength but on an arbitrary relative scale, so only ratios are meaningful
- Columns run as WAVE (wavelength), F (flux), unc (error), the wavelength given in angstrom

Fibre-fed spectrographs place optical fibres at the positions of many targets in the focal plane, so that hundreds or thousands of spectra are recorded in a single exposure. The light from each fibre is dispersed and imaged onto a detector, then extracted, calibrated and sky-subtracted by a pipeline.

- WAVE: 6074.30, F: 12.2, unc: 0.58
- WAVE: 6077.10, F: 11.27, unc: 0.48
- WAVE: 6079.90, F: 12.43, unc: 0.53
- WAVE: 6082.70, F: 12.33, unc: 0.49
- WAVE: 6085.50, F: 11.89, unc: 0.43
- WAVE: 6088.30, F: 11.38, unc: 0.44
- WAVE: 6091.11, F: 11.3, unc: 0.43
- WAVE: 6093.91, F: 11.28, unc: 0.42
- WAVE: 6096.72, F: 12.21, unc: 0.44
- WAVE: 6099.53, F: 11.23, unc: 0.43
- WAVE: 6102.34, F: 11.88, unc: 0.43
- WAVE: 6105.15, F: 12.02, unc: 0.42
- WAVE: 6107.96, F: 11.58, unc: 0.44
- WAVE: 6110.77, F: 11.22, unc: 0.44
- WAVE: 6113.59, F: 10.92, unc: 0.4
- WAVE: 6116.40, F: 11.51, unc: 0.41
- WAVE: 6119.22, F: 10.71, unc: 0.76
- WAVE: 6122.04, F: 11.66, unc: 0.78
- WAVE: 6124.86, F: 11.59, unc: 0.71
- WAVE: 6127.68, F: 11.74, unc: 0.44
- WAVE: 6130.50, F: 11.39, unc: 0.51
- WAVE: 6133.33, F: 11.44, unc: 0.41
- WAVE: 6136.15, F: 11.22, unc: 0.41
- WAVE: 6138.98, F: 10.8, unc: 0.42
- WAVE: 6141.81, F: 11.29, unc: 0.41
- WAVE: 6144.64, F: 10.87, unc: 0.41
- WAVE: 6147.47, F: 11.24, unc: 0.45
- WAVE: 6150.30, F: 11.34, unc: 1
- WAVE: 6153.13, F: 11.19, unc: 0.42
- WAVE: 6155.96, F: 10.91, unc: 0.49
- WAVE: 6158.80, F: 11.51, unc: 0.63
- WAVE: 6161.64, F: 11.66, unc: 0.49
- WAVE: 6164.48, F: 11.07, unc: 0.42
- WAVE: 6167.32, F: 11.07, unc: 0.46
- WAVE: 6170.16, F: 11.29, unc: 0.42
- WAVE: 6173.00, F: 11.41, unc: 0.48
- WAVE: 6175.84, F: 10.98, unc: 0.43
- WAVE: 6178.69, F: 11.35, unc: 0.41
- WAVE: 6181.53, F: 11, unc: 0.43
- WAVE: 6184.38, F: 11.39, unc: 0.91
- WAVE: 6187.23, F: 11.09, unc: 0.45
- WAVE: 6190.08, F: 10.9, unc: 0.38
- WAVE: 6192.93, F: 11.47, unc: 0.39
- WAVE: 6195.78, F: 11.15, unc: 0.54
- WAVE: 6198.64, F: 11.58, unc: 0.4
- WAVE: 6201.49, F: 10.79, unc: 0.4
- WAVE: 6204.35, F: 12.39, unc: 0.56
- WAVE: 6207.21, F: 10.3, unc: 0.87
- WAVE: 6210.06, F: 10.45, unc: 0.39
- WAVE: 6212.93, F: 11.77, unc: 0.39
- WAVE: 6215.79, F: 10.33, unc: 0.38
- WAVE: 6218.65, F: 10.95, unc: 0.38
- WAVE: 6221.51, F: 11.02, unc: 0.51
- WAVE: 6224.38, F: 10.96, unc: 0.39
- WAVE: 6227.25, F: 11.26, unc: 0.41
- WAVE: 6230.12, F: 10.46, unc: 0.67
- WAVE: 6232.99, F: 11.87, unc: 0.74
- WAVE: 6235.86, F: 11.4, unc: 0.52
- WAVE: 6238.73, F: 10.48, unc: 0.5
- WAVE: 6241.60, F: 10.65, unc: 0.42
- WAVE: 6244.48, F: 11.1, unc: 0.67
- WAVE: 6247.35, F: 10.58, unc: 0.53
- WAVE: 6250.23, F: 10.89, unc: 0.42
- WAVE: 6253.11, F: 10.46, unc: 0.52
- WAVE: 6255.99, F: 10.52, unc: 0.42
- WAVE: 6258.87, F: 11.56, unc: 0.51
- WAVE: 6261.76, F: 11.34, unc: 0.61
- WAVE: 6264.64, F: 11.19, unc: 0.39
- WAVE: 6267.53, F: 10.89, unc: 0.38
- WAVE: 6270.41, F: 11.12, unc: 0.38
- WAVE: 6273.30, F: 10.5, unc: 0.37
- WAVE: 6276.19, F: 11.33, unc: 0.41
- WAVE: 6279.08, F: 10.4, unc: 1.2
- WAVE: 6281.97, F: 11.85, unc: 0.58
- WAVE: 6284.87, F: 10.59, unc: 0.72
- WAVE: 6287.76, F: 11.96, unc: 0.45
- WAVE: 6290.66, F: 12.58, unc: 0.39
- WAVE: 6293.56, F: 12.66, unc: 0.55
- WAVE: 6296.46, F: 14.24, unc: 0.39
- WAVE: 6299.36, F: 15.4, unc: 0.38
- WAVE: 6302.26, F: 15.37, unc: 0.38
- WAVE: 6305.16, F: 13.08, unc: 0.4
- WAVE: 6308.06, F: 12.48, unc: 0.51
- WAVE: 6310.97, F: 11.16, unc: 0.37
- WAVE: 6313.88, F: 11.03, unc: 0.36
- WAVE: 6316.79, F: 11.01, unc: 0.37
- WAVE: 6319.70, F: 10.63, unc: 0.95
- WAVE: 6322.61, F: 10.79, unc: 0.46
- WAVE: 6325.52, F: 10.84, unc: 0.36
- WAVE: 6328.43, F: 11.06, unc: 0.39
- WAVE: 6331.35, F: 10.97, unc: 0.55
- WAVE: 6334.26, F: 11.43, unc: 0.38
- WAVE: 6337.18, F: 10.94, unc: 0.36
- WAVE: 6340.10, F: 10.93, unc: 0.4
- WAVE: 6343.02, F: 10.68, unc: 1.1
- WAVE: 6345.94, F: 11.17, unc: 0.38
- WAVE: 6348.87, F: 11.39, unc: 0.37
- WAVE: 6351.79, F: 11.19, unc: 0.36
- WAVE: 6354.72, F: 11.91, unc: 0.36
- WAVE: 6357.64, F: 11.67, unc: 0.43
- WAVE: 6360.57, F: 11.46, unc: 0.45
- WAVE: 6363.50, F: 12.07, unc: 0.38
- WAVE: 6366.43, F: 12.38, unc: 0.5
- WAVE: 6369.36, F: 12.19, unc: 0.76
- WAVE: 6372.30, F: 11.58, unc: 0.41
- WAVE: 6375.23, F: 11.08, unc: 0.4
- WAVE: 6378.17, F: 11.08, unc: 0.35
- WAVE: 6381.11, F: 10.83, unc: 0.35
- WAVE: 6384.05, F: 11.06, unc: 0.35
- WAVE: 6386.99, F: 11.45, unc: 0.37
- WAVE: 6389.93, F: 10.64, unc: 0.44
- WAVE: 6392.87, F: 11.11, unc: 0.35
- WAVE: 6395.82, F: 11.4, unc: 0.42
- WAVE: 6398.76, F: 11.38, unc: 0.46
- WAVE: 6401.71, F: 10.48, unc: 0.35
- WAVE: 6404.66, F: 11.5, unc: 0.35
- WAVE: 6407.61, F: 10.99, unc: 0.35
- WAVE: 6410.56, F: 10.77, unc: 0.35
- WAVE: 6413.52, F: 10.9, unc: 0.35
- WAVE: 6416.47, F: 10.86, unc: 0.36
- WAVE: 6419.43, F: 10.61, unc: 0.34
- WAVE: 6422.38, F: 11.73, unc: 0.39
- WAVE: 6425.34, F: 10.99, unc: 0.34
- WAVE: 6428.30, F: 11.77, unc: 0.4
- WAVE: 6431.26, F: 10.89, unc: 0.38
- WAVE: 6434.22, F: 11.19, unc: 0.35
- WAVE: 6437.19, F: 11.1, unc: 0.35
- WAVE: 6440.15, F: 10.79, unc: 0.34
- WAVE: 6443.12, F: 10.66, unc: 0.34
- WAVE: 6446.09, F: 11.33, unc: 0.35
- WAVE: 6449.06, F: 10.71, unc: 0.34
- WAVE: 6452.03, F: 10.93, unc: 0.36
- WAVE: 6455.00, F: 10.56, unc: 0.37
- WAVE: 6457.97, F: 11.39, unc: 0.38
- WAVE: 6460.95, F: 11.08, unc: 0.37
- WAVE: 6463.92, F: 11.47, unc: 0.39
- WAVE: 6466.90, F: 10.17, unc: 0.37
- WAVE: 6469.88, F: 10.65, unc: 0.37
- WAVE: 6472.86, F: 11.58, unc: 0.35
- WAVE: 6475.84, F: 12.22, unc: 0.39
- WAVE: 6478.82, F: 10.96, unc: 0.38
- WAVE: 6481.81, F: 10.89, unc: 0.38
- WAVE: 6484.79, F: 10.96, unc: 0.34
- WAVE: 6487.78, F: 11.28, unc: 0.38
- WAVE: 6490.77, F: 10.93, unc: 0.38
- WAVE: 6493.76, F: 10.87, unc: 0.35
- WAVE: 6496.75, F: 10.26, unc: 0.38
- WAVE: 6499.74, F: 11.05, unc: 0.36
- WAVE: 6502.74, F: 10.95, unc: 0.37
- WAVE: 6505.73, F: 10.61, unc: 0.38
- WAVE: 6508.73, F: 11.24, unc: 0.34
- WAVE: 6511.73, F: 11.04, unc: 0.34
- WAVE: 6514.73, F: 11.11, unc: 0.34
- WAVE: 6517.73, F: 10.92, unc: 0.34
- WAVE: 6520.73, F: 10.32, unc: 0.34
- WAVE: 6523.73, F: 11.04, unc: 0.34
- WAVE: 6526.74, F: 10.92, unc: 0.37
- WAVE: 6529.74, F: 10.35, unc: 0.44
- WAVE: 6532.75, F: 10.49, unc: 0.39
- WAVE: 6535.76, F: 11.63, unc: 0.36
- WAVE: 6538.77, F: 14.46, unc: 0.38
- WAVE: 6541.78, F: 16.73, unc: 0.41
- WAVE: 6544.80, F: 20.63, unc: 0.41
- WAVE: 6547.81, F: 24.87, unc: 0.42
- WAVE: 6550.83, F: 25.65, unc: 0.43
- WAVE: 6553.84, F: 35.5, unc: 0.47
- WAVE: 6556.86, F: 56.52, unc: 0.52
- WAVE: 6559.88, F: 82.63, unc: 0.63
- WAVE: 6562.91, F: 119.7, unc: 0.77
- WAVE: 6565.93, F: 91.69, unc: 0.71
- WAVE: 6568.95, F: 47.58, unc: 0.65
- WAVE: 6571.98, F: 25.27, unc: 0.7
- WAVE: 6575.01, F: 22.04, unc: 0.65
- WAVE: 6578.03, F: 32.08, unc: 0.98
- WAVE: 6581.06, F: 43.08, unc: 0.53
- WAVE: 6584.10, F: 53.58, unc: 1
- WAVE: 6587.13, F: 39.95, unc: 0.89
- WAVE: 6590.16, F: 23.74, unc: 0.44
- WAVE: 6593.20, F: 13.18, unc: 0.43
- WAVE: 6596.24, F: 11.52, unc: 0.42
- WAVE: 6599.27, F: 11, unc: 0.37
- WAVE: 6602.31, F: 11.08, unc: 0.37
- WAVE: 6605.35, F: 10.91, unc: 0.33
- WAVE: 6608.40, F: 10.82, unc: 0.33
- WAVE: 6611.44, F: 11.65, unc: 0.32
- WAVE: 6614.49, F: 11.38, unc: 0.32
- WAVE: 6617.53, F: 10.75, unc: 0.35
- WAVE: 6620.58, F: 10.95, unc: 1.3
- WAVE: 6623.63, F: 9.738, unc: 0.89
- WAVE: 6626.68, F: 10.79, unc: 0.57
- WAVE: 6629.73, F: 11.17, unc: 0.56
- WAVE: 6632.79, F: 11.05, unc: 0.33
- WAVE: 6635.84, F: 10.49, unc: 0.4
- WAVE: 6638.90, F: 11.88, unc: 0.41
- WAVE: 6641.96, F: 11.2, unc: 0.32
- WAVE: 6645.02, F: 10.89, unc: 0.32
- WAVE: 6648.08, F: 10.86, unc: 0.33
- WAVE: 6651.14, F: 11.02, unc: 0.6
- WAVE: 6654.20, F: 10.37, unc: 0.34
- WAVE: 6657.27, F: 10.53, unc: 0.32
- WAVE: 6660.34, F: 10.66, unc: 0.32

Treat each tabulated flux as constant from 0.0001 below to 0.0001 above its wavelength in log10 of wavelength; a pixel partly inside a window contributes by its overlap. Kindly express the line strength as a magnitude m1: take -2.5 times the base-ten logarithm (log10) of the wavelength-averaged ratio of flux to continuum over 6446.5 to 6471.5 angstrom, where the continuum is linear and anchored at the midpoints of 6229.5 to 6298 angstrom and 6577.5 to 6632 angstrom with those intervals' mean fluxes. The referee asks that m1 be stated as 0.37 mag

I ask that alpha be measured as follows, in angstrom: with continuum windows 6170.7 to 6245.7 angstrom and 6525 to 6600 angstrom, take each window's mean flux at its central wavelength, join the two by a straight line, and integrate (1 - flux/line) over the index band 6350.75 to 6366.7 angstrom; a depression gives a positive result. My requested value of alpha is 7.0 angstrom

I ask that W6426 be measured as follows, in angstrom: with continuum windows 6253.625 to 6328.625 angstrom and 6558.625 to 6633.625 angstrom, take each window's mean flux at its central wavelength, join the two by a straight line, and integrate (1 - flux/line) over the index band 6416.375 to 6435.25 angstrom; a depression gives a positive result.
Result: 8.1 angstrom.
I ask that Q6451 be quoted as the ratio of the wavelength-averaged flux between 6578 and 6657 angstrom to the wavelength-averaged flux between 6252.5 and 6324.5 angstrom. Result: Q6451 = 1.35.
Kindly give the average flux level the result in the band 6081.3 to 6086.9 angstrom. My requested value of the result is 12.1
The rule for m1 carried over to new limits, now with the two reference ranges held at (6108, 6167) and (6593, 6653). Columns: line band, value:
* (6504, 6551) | -0.21 mag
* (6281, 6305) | -0.17 mag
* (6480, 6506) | 0.02 mag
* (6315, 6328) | 0.03 mag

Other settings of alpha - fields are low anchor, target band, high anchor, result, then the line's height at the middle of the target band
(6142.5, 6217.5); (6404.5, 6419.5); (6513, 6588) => 8.5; 25.1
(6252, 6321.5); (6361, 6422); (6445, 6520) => 0.8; 11.4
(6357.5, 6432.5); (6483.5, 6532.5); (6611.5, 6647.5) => 1.1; 11.1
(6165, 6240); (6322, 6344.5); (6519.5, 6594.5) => 10.0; 19.7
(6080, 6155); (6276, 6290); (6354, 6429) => 0.1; 11.4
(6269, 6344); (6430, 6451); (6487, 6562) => 7.0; 16.4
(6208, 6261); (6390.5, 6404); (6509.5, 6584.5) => 6.7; 21.9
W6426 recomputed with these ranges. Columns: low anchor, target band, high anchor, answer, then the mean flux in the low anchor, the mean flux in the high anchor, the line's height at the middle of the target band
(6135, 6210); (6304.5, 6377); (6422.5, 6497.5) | -1.83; 11.2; 11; 11.1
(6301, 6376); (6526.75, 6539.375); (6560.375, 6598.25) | 8.82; 11.6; 44.2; 37.9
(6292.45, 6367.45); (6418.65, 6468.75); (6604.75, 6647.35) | 2.09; 11.8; 11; 11.5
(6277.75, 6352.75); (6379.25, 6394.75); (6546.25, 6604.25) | 6.79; 11.8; 40.3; 19.6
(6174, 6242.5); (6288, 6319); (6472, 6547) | -4.03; 11.1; 11.9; 11.3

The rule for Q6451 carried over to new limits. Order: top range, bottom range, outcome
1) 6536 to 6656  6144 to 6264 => 2.31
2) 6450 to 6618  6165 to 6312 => 1.88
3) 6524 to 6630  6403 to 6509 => 2.50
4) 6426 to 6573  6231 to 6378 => 1.72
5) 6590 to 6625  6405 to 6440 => 1.06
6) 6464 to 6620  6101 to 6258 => 1.99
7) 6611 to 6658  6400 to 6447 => 0.99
